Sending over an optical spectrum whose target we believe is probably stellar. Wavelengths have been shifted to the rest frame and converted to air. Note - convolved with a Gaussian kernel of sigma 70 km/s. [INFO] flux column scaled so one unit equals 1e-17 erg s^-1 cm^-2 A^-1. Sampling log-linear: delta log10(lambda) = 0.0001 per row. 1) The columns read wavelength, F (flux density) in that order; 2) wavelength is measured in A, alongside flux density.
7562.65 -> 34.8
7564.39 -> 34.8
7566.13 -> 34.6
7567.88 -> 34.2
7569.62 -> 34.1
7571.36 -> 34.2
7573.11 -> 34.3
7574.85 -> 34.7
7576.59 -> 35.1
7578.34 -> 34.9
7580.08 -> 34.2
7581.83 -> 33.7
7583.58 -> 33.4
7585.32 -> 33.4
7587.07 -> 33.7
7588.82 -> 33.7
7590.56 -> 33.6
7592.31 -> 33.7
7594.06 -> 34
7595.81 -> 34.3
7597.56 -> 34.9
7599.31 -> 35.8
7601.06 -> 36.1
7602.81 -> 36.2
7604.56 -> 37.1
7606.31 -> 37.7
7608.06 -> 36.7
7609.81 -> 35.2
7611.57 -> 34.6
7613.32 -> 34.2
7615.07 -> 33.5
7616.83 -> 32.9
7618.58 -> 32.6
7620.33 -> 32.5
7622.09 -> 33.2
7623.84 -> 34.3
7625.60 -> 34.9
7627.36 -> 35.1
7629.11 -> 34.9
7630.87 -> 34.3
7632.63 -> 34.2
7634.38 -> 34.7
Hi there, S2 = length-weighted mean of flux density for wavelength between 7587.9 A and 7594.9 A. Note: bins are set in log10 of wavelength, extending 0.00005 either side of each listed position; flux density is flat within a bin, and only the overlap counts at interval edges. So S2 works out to 33.8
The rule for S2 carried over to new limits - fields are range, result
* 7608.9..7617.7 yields 34.1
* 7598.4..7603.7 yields 36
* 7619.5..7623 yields 32.9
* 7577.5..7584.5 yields 34.1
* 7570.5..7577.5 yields 34.6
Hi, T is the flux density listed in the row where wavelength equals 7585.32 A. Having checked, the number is 33.4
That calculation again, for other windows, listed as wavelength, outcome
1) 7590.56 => 33.6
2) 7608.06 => 36.7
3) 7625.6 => 34.9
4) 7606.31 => 37.7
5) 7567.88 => 34.2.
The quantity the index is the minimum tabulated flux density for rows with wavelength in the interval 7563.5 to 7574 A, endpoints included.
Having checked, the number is 34.1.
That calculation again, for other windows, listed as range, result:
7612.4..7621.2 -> 32.5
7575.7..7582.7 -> 33.7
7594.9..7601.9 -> 34.3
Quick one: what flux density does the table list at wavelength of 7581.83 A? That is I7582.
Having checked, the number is 33.7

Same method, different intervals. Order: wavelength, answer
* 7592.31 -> 33.7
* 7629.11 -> 34.9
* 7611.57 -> 34.6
